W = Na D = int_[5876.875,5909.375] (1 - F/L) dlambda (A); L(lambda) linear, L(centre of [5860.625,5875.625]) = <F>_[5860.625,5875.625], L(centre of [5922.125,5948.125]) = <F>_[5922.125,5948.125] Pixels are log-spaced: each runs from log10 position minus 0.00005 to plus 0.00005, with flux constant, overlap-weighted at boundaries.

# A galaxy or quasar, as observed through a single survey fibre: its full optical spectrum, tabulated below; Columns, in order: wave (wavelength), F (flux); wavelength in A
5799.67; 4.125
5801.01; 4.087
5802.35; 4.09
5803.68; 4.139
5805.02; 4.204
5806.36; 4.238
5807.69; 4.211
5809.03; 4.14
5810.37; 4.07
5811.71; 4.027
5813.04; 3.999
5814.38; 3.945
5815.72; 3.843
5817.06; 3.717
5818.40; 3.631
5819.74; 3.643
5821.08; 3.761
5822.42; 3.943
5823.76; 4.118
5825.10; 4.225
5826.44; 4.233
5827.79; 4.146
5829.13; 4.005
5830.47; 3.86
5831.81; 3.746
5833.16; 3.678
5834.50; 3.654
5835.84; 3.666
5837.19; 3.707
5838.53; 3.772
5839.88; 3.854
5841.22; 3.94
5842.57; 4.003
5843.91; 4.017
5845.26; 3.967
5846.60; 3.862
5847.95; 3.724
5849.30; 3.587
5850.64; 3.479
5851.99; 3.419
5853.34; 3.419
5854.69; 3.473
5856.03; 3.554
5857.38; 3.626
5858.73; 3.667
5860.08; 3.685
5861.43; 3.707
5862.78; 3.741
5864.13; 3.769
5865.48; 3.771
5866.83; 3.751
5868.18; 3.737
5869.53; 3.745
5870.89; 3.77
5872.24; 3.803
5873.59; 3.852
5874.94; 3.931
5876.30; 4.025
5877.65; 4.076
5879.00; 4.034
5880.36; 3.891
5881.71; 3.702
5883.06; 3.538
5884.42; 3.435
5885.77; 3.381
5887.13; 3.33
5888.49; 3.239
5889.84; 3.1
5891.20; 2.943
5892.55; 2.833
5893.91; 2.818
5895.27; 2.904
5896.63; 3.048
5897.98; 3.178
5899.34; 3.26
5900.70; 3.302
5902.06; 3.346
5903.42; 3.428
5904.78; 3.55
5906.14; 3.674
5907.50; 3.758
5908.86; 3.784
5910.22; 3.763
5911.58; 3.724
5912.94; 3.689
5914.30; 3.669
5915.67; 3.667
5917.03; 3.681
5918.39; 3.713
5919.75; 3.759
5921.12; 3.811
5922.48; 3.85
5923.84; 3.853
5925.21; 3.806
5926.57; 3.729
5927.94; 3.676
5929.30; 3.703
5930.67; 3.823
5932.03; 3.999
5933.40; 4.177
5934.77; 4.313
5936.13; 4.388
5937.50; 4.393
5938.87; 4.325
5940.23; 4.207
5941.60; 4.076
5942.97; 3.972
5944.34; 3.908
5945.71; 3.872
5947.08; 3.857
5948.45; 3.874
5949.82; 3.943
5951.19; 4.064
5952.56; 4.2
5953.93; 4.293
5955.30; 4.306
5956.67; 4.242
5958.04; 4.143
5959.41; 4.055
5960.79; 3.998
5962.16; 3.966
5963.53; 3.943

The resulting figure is 3.9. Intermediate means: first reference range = 3.78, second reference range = 4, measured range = 3.4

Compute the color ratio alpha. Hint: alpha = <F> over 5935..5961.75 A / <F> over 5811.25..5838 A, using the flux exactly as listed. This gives 1.1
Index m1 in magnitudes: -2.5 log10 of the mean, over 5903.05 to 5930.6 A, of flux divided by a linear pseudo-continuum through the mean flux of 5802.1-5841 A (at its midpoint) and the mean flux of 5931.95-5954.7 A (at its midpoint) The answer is 0.10 mag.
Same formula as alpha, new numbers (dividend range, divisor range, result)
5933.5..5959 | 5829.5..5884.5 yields 1.10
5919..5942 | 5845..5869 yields 1.09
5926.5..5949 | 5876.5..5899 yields 1.20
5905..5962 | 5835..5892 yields 1.07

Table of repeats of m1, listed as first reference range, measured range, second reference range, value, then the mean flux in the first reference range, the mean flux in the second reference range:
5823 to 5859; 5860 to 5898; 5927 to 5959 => 0.102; 3.79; 4.07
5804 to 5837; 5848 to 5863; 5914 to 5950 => 0.104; 3.94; 3.93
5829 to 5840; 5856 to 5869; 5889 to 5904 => -0.075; 3.75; 3.11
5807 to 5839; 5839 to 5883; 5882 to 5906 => -0.067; 3.91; 3.23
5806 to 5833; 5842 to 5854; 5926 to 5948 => 0.074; 3.97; 4.03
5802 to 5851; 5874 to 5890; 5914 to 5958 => 0.082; 3.92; 3.98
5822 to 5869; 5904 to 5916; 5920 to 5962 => 0.072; 3.78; 4.02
